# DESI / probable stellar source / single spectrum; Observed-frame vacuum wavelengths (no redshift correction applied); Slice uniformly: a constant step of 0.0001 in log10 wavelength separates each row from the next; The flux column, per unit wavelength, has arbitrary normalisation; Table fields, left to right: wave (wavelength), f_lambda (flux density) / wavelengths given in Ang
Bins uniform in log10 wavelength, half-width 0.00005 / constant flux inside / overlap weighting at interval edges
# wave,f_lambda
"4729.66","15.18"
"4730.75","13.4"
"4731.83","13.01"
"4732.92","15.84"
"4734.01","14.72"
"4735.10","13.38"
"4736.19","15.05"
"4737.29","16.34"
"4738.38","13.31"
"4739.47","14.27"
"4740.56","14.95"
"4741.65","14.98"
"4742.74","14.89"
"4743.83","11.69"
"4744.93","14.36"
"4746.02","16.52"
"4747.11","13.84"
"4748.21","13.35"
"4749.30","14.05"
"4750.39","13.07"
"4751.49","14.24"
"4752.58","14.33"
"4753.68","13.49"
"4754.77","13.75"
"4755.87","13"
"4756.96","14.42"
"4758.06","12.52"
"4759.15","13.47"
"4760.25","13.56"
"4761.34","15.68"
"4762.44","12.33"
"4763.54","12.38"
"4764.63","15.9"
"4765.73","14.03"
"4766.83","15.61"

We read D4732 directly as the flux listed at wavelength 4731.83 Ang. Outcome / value 13.01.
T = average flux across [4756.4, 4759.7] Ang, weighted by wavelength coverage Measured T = 13.5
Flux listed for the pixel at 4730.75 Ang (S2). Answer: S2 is 13.4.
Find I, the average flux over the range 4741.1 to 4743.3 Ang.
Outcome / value 15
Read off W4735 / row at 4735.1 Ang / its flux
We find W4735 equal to 13.38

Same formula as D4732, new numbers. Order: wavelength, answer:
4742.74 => 14.89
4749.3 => 14.05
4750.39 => 13.07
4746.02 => 16.52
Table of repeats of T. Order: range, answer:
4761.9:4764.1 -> 12.4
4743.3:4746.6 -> 14.2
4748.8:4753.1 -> 13.9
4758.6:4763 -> 13.8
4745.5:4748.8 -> 14.5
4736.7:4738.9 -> 14.8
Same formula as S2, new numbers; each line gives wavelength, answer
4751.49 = 14.24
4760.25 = 13.56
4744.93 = 14.36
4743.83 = 11.69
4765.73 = 14.03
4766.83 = 15.61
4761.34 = 15.68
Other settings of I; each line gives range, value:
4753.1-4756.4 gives 13.4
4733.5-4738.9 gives 14.5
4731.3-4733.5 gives 14.4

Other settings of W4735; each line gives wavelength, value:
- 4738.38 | 13.31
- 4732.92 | 15.84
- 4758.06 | 12.52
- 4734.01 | 14.72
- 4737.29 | 16.34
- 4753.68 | 13.49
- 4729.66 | 15.18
